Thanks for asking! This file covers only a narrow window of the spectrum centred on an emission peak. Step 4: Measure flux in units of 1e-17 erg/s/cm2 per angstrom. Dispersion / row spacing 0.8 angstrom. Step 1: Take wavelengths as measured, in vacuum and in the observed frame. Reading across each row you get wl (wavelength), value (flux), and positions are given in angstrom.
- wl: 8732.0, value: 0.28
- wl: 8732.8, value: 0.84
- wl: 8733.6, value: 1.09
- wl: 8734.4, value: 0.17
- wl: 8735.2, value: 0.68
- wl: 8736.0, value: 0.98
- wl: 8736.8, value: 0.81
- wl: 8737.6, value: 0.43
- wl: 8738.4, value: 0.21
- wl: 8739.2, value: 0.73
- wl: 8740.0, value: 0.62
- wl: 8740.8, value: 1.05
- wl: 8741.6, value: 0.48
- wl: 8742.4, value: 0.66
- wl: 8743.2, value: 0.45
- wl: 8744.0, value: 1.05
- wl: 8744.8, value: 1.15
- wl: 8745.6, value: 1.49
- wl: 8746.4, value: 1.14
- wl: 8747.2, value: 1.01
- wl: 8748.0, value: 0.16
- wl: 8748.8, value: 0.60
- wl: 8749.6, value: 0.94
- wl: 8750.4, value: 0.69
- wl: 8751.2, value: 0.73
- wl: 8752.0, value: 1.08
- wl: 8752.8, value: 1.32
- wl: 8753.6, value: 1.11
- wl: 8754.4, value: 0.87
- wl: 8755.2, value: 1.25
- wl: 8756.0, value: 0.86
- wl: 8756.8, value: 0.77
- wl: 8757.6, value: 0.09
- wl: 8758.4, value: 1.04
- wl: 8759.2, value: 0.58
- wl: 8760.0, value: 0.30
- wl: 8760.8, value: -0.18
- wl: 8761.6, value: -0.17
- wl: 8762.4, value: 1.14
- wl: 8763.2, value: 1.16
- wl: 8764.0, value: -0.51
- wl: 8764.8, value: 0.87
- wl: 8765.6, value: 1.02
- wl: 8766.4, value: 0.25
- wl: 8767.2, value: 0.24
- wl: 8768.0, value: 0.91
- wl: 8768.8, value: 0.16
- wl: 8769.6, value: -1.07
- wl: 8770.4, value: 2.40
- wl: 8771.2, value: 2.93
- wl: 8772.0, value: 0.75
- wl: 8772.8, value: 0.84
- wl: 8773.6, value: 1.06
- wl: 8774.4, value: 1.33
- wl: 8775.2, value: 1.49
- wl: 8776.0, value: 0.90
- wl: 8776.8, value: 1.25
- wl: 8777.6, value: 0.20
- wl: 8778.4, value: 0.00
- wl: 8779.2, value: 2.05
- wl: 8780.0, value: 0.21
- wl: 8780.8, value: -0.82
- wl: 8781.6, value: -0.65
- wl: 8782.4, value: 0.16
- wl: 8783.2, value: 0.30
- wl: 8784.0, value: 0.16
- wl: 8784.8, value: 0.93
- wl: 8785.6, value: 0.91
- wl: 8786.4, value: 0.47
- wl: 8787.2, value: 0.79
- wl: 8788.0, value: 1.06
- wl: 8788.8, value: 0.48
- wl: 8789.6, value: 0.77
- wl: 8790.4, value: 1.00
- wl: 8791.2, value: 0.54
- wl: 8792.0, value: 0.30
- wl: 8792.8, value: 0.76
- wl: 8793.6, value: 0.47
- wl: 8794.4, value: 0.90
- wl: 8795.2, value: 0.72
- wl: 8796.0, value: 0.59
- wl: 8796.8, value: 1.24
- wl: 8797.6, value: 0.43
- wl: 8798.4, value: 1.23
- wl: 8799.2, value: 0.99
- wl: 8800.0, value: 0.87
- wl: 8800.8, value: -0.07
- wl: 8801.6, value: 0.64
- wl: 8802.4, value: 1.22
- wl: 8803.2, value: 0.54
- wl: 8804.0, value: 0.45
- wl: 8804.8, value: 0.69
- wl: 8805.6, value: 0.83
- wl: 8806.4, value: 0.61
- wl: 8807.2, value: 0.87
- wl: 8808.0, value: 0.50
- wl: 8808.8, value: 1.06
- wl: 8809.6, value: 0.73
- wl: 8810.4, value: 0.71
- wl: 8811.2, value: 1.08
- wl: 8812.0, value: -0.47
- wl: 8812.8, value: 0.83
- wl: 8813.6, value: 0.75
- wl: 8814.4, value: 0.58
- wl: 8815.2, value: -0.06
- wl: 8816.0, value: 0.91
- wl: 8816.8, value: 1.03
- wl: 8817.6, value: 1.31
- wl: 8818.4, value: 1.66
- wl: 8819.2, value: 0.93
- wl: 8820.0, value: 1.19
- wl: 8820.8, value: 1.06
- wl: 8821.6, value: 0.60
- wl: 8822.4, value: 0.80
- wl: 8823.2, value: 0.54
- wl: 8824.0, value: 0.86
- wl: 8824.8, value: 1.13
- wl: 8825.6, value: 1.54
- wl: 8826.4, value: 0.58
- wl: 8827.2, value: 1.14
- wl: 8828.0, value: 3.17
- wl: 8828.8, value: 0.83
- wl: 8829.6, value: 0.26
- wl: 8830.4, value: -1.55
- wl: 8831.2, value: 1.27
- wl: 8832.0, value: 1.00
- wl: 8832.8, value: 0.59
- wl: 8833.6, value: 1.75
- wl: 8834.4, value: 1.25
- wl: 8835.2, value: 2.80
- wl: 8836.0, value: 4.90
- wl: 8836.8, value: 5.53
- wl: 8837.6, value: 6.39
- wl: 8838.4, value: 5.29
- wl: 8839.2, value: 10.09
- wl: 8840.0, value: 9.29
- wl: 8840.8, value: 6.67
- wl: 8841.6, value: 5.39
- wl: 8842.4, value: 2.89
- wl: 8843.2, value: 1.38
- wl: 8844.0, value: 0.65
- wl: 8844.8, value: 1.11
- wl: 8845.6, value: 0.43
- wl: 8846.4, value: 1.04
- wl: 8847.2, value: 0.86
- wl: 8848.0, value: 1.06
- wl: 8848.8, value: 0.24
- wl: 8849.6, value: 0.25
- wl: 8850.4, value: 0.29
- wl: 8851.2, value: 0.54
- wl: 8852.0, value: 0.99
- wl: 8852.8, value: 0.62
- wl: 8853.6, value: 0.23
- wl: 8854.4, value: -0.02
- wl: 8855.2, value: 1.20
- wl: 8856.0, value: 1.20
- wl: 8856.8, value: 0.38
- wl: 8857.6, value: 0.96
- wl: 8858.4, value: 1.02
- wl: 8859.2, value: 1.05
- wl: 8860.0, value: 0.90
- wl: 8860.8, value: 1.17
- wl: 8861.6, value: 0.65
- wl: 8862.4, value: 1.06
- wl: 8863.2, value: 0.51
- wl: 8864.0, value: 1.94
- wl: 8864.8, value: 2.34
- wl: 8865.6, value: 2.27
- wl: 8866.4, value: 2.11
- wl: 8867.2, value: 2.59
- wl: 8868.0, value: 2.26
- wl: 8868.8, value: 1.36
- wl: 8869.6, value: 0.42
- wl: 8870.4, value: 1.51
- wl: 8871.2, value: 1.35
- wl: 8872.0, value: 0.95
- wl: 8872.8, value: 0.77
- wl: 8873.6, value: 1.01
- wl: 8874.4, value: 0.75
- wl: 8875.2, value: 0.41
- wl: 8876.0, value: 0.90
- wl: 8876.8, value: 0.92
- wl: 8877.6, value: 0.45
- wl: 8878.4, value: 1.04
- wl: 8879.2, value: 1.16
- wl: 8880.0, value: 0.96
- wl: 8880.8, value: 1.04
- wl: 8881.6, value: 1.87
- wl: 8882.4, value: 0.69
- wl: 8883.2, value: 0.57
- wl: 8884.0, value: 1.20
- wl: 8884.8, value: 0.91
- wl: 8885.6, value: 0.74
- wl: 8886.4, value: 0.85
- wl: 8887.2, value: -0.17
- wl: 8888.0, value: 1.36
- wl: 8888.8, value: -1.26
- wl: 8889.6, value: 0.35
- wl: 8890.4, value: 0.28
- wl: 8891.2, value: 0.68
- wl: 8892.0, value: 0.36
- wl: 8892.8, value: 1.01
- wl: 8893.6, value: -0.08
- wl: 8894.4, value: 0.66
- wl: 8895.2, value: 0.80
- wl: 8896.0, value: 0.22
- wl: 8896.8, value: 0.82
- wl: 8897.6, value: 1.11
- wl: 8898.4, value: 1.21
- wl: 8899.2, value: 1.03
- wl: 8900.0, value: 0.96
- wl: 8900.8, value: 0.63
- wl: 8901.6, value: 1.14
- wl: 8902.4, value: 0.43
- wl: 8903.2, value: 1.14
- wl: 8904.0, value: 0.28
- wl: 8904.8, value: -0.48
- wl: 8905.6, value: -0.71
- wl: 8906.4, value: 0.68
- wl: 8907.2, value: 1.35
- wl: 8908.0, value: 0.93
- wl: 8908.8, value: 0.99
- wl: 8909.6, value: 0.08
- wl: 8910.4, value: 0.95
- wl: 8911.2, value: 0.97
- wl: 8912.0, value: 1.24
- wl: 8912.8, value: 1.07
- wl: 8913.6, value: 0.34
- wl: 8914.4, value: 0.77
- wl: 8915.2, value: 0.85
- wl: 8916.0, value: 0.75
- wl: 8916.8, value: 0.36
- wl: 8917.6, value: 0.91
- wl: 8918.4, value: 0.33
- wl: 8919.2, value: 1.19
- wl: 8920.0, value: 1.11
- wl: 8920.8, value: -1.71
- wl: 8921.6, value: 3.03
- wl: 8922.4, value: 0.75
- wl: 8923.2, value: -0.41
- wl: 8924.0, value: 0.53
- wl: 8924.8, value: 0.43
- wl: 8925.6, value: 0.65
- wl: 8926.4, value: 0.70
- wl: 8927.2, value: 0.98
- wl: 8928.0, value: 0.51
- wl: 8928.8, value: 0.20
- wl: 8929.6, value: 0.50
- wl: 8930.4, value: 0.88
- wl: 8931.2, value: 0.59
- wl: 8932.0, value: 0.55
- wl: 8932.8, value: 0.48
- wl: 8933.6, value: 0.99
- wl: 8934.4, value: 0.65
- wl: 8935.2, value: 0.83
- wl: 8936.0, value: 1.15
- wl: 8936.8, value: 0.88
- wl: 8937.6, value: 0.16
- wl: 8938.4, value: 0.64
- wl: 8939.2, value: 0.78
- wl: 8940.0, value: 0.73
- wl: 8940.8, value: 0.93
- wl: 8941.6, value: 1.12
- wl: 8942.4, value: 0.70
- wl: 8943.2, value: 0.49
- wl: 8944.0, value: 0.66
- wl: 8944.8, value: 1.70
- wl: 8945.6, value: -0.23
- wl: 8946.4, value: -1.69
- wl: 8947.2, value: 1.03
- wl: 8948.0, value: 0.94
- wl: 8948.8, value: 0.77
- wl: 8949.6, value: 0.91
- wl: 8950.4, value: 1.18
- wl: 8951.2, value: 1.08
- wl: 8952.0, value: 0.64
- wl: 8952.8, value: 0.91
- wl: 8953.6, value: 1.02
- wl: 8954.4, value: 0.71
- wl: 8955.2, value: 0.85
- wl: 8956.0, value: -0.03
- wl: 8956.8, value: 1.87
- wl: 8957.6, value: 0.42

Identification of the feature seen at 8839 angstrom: H-alpha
